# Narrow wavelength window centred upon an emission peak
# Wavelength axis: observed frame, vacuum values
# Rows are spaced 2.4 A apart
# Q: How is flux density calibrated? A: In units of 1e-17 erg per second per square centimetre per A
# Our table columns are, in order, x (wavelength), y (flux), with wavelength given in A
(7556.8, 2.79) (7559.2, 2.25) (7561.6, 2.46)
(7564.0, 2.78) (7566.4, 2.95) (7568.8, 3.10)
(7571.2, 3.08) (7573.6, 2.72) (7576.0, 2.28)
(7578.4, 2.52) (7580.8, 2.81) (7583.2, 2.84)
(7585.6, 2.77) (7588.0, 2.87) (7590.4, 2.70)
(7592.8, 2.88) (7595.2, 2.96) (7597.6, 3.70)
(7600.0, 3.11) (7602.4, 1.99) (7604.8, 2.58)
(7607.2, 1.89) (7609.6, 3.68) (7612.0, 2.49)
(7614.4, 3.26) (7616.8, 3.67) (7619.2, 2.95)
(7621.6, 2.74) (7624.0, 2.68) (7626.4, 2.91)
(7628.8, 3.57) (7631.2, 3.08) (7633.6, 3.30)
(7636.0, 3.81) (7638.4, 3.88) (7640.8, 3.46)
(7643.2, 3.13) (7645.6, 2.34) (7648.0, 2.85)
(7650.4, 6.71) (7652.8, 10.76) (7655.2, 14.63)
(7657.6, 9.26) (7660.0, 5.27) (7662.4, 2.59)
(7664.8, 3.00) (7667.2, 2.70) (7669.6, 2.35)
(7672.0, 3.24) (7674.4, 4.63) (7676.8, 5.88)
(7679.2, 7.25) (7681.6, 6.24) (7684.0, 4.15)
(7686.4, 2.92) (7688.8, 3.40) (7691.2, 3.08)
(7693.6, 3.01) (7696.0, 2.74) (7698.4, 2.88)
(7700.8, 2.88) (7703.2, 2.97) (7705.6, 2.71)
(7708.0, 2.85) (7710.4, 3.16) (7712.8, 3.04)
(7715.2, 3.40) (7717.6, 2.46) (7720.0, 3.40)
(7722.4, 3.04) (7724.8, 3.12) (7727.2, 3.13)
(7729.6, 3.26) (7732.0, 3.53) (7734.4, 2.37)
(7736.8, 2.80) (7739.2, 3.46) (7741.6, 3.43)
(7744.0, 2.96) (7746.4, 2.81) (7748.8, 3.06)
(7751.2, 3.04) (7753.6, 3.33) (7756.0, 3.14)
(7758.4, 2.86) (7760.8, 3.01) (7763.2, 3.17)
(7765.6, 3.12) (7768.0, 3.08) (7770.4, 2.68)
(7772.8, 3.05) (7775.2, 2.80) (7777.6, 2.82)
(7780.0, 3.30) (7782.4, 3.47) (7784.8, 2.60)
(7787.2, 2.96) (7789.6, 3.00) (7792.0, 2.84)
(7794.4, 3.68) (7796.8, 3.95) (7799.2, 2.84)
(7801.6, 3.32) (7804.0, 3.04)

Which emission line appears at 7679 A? [N II]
